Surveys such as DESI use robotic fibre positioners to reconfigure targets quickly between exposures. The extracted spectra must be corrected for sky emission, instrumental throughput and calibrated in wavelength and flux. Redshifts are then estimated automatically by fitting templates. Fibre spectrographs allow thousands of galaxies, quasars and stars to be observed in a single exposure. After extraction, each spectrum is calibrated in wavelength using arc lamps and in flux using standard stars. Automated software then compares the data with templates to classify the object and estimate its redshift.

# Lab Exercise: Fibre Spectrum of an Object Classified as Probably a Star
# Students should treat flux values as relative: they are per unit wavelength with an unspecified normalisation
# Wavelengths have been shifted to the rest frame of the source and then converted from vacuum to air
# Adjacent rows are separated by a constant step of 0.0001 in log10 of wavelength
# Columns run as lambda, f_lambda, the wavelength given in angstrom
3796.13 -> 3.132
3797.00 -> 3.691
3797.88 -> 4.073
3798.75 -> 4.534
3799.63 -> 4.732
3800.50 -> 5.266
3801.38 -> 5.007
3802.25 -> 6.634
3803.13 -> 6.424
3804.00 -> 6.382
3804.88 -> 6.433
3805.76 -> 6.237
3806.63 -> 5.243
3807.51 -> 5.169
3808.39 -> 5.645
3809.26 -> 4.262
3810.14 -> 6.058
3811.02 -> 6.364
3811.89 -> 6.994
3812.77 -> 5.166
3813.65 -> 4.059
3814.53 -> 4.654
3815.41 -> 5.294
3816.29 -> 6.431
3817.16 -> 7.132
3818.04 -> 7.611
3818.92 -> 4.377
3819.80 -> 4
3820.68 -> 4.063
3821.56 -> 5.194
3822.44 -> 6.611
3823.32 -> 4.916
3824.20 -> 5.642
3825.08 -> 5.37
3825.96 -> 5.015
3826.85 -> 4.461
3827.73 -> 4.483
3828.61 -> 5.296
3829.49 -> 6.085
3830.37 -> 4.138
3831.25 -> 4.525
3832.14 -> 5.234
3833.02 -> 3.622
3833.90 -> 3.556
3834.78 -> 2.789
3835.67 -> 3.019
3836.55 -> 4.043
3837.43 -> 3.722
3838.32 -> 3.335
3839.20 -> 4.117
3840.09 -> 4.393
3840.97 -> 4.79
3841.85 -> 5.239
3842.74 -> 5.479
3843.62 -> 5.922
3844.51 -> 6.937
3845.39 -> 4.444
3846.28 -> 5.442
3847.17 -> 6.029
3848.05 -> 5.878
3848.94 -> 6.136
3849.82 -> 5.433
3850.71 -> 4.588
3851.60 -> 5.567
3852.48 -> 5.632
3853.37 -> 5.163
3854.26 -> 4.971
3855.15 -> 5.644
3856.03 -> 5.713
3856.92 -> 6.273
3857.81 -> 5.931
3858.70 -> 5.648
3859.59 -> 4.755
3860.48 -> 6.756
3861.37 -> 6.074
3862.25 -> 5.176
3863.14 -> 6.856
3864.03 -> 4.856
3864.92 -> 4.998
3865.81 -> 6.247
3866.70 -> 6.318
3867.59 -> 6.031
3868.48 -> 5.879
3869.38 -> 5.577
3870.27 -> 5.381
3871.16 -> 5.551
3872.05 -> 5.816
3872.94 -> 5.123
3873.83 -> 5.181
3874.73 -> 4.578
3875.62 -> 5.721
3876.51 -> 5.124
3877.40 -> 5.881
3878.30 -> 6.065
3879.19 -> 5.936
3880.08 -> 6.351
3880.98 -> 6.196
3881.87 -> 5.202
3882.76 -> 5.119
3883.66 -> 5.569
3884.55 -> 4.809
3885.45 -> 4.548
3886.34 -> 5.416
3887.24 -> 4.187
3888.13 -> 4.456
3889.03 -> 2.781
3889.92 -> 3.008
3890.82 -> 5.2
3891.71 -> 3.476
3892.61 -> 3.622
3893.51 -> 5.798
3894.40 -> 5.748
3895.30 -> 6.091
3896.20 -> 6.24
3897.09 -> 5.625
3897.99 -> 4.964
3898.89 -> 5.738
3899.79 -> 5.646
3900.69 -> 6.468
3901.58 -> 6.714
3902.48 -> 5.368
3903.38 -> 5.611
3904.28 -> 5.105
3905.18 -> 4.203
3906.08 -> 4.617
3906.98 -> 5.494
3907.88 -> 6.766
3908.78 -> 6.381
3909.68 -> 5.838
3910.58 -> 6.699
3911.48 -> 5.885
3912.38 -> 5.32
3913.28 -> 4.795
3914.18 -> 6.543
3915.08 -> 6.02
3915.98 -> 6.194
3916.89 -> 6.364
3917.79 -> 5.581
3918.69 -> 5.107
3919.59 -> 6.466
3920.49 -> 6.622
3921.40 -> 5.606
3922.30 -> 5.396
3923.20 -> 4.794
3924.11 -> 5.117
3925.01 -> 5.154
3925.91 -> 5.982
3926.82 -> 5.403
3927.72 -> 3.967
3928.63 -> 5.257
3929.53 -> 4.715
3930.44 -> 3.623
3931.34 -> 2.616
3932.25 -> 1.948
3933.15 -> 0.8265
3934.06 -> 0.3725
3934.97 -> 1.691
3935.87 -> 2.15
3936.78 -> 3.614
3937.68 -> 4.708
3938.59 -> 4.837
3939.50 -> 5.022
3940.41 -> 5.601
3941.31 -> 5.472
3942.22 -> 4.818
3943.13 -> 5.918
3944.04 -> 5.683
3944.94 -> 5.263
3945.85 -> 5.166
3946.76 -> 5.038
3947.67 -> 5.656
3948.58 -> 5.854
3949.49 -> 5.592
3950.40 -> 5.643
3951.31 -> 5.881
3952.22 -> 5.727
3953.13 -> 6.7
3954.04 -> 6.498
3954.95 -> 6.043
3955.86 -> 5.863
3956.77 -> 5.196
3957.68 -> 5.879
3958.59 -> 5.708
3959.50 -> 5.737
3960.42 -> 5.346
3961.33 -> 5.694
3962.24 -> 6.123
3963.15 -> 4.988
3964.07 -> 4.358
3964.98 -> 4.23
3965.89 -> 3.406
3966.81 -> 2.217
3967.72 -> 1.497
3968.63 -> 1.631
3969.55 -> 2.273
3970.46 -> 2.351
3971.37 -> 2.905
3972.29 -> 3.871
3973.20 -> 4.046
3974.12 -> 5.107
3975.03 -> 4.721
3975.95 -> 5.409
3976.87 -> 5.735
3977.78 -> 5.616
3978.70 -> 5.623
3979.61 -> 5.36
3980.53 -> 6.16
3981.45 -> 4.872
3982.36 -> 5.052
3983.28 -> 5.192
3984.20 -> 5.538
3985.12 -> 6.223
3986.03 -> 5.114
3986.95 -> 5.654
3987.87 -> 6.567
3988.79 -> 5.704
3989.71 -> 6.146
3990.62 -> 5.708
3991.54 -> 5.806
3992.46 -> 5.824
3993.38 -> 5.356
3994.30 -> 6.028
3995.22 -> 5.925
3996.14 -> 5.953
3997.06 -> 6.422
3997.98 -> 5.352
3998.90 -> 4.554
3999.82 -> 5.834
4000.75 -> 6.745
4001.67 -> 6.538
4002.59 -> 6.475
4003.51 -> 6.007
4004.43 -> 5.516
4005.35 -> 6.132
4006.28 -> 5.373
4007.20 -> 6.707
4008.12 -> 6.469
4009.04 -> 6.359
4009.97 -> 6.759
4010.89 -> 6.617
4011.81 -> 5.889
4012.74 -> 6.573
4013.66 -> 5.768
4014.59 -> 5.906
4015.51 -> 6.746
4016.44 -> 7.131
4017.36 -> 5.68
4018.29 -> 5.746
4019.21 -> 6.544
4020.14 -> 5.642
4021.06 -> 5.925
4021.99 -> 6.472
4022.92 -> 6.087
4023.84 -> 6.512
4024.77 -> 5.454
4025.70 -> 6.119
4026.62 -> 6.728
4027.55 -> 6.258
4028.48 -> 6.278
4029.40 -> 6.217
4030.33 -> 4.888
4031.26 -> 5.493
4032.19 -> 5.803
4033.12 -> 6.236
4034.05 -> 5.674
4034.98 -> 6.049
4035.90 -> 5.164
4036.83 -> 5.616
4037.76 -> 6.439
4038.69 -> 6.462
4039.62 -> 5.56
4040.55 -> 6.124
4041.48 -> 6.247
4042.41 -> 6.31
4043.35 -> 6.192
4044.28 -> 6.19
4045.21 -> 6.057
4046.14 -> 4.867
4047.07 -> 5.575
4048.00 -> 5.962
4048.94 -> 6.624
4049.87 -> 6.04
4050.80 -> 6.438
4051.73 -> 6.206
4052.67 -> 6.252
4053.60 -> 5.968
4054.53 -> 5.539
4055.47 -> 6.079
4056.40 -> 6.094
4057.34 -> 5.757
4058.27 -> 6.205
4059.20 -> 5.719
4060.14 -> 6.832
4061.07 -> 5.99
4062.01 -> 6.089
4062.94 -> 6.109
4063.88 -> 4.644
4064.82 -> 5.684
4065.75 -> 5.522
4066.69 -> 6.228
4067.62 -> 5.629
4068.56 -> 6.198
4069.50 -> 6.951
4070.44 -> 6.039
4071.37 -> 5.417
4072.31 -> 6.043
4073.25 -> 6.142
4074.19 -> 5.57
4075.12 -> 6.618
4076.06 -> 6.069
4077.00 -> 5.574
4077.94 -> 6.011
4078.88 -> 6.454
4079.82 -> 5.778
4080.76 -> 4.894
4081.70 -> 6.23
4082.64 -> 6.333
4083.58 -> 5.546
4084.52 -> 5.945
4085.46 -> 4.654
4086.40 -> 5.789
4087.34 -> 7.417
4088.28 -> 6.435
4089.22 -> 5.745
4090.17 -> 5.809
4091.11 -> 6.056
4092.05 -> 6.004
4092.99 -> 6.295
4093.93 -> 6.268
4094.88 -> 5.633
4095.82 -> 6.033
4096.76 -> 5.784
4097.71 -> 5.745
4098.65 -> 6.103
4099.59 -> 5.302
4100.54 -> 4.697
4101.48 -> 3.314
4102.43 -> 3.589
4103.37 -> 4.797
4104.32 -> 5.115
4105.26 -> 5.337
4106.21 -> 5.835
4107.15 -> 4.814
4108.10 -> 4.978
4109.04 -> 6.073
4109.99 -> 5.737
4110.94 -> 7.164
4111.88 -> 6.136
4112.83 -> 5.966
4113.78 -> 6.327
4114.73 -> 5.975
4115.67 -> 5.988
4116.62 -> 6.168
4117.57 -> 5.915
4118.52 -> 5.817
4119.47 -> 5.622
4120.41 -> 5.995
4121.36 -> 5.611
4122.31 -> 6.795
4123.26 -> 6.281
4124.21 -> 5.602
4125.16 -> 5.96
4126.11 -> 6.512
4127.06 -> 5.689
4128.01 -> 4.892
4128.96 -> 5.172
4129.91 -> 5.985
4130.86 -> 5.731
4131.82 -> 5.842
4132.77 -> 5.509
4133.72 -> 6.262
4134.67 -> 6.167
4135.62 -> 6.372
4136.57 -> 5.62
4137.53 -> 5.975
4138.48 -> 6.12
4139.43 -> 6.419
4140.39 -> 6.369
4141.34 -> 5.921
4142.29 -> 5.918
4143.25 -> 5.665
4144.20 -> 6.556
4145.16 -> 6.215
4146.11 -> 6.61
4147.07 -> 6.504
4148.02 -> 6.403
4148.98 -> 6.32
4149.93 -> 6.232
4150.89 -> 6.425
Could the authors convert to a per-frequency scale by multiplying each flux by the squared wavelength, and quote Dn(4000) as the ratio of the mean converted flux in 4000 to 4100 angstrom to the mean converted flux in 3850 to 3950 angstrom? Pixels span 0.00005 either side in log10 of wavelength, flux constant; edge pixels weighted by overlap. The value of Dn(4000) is 1.25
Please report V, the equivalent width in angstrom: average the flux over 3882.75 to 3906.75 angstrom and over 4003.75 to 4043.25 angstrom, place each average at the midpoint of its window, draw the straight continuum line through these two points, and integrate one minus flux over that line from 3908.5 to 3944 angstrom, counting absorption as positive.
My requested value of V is 3.0 angstrom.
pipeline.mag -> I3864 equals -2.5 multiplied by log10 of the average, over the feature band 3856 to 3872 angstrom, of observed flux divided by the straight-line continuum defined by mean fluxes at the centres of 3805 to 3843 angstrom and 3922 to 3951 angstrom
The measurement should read -0.20 mag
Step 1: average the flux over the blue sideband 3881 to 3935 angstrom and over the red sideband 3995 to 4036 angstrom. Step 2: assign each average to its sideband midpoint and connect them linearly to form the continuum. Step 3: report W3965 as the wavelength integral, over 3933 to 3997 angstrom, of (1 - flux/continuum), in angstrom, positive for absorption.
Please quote 7.5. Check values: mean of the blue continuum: 5.03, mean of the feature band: 4.94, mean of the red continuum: 6.07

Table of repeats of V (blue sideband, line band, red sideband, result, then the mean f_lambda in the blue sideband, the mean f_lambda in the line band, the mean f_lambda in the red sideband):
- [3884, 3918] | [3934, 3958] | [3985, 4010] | 2.3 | 5.35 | 5.11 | 5.96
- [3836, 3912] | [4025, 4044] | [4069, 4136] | -1.0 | 5.38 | 5.99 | 5.81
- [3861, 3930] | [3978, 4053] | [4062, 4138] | -4.2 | 5.45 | 5.97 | 5.8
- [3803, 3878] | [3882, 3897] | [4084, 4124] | 1.7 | 5.32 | 4.79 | 5.74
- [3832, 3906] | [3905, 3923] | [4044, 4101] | -1.4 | 5.22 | 5.81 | 5.93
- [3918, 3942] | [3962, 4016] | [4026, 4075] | -1.5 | 4.33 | 5.31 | 5.98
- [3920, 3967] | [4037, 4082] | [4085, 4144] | -4.1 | 4.84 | 5.99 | 5.79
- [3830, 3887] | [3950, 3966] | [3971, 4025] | 0.3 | 5.26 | 5.55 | 5.79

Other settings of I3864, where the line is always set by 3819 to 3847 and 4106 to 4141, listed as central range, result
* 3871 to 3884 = -0.14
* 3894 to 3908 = -0.13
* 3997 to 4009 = -0.11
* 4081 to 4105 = 0.04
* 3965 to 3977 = 0.47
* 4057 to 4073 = -0.05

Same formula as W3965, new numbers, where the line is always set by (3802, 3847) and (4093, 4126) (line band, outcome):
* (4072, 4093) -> -1.26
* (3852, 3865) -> -1.10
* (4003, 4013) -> -1.32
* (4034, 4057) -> -1.80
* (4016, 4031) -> -1.57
